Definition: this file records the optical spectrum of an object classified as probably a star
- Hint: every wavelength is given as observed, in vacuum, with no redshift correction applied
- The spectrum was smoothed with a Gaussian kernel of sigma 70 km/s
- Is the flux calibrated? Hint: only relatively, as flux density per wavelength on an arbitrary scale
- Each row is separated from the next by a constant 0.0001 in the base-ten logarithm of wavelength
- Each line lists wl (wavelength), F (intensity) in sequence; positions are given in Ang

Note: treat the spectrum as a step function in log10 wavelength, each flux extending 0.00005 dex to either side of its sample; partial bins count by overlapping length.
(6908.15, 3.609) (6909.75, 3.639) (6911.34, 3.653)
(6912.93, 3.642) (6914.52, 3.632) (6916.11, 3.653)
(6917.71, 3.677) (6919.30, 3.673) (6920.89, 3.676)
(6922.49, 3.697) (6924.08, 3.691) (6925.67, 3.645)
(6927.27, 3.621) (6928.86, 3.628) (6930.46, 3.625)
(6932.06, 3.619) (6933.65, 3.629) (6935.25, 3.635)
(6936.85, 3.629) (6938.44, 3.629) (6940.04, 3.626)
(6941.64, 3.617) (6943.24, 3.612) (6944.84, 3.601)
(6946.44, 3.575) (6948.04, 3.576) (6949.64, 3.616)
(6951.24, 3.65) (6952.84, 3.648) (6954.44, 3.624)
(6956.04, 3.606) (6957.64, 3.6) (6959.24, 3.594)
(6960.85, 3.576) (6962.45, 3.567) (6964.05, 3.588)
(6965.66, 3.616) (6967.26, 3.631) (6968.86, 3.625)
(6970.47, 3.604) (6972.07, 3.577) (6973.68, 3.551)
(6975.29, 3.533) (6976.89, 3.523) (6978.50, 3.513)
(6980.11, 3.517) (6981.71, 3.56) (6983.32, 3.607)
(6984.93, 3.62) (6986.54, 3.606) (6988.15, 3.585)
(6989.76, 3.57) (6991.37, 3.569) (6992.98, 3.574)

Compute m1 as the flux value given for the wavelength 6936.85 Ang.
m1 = 3.629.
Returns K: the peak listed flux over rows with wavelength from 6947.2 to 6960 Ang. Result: 3.65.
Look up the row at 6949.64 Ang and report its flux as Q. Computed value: 3.616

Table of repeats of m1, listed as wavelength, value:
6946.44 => 3.575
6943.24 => 3.612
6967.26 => 3.631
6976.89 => 3.523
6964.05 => 3.588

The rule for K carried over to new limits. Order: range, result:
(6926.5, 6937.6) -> 3.635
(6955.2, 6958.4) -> 3.606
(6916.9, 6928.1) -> 3.697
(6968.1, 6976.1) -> 3.625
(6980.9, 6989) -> 3.62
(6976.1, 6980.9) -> 3.523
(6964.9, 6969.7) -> 3.631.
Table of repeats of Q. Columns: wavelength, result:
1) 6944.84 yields 3.601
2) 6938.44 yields 3.629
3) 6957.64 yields 3.6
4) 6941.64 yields 3.617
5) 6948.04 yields 3.576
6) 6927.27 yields 3.621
